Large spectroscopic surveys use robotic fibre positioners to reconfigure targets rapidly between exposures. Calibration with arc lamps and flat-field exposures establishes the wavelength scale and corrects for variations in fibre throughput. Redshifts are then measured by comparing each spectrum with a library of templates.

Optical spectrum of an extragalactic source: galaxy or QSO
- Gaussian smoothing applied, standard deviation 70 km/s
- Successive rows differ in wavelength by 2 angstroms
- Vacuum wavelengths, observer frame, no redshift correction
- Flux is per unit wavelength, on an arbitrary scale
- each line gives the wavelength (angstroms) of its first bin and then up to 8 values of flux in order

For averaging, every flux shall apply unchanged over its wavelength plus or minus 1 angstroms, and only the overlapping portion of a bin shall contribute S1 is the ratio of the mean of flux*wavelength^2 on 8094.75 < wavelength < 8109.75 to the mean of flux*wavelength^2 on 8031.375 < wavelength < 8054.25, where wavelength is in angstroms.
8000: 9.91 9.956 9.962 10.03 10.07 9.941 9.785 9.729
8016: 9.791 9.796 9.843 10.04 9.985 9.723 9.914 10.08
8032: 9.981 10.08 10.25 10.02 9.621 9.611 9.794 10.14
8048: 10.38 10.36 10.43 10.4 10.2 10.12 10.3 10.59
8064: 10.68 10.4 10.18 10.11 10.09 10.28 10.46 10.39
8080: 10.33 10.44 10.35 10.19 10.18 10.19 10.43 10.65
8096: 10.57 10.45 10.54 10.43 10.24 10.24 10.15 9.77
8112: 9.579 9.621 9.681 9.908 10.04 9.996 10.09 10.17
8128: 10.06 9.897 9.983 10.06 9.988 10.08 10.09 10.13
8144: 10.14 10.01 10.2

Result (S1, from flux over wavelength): 1.0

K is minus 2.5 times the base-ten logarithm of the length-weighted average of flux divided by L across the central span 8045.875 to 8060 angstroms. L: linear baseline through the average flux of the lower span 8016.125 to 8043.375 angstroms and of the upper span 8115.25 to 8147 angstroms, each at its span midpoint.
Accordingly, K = -0.04 mag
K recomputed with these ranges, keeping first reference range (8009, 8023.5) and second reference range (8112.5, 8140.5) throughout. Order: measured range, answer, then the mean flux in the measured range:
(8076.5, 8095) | -0.046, 10.4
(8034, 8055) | -0.024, 10.1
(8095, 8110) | -0.042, 10.3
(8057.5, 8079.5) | -0.046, 10.3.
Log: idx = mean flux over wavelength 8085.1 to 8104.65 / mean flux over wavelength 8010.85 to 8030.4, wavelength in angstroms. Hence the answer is 1.1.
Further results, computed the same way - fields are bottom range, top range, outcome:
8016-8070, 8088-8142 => 1.00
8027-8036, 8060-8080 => 1.03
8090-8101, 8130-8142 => 0.96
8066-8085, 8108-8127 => 0.96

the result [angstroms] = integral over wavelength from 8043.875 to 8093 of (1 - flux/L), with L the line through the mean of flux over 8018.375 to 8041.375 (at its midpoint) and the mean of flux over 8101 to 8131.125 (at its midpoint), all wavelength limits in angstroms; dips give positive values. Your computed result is -1.7 angstroms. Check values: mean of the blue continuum 9.95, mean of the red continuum 9.99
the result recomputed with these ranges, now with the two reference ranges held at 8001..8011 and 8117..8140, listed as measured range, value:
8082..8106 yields -0.9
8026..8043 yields 0.1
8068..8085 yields -0.5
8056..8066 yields -0.4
